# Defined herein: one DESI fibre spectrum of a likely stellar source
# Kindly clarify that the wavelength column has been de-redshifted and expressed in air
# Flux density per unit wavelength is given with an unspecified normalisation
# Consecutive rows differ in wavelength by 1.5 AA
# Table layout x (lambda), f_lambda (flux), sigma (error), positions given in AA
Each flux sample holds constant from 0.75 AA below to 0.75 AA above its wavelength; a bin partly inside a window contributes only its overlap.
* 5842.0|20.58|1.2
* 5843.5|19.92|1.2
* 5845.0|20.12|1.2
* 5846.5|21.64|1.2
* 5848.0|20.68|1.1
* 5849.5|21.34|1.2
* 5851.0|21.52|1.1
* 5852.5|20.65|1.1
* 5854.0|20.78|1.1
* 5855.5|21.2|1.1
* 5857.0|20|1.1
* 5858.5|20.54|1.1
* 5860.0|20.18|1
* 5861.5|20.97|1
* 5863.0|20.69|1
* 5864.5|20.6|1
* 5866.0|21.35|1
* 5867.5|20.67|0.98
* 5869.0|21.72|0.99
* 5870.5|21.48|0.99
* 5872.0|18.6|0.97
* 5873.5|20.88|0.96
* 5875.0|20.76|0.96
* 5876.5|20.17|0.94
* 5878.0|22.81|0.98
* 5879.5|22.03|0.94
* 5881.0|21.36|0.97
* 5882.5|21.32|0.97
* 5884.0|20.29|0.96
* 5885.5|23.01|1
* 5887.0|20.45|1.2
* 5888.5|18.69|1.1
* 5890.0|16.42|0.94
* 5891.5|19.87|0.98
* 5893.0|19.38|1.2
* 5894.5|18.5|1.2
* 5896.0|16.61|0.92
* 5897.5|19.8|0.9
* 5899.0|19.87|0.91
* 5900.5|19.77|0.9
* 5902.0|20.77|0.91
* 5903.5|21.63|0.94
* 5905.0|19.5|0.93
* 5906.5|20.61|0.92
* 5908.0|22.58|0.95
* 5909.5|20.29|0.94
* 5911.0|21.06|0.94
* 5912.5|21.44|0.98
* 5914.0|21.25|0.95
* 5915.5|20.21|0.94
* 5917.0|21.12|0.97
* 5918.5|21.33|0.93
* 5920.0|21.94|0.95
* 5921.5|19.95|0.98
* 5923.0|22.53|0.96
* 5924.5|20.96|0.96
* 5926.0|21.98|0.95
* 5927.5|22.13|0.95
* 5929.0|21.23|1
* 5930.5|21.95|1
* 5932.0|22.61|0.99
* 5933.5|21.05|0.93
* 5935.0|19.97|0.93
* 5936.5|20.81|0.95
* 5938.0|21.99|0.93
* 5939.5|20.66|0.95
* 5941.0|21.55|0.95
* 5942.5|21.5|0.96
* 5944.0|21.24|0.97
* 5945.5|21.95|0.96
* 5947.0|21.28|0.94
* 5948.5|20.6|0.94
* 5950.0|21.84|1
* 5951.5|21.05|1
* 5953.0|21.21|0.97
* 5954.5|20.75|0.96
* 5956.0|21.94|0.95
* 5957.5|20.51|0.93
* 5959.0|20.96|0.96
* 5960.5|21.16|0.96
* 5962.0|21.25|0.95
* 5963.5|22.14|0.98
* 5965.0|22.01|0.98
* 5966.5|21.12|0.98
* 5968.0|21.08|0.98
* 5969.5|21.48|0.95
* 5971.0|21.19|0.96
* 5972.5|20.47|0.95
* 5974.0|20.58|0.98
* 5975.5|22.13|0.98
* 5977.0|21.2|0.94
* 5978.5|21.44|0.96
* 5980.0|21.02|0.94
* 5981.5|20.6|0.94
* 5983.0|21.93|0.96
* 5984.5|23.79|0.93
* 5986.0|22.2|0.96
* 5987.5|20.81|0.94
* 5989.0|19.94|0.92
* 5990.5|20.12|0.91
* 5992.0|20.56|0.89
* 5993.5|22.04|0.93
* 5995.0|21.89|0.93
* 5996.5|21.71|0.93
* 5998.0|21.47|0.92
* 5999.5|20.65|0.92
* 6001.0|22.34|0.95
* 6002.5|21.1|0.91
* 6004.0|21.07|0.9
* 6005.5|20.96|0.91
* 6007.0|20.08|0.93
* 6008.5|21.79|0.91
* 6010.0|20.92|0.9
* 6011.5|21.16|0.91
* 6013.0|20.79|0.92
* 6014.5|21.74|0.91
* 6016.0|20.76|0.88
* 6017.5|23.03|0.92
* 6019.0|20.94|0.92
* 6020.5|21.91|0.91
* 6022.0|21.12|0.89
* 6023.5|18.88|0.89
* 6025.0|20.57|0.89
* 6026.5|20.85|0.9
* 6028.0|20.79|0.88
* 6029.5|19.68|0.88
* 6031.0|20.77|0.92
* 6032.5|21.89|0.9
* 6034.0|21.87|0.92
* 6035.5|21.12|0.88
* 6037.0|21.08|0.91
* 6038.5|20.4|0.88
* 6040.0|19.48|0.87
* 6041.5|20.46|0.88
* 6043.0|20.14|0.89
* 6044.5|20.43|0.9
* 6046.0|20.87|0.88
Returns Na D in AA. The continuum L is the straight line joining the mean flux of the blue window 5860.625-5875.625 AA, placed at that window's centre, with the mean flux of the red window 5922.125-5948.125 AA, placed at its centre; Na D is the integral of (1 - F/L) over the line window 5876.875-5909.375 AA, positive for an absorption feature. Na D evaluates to 1.2 AA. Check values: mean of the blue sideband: 20.8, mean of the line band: 20.3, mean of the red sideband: 21.5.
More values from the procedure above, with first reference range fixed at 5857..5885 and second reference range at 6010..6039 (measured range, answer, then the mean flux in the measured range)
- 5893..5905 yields 0.8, 19.5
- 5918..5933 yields -0.5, 21.7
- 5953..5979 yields -0.3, 21.3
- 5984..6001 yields -0.3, 21.4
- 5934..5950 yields -0.2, 21.2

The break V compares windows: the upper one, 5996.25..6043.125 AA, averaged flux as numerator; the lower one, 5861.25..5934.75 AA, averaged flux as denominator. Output 1.0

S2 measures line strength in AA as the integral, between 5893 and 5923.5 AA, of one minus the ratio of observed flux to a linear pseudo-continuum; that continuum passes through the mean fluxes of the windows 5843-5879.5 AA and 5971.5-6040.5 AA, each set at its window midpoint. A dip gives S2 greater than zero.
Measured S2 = 0.6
